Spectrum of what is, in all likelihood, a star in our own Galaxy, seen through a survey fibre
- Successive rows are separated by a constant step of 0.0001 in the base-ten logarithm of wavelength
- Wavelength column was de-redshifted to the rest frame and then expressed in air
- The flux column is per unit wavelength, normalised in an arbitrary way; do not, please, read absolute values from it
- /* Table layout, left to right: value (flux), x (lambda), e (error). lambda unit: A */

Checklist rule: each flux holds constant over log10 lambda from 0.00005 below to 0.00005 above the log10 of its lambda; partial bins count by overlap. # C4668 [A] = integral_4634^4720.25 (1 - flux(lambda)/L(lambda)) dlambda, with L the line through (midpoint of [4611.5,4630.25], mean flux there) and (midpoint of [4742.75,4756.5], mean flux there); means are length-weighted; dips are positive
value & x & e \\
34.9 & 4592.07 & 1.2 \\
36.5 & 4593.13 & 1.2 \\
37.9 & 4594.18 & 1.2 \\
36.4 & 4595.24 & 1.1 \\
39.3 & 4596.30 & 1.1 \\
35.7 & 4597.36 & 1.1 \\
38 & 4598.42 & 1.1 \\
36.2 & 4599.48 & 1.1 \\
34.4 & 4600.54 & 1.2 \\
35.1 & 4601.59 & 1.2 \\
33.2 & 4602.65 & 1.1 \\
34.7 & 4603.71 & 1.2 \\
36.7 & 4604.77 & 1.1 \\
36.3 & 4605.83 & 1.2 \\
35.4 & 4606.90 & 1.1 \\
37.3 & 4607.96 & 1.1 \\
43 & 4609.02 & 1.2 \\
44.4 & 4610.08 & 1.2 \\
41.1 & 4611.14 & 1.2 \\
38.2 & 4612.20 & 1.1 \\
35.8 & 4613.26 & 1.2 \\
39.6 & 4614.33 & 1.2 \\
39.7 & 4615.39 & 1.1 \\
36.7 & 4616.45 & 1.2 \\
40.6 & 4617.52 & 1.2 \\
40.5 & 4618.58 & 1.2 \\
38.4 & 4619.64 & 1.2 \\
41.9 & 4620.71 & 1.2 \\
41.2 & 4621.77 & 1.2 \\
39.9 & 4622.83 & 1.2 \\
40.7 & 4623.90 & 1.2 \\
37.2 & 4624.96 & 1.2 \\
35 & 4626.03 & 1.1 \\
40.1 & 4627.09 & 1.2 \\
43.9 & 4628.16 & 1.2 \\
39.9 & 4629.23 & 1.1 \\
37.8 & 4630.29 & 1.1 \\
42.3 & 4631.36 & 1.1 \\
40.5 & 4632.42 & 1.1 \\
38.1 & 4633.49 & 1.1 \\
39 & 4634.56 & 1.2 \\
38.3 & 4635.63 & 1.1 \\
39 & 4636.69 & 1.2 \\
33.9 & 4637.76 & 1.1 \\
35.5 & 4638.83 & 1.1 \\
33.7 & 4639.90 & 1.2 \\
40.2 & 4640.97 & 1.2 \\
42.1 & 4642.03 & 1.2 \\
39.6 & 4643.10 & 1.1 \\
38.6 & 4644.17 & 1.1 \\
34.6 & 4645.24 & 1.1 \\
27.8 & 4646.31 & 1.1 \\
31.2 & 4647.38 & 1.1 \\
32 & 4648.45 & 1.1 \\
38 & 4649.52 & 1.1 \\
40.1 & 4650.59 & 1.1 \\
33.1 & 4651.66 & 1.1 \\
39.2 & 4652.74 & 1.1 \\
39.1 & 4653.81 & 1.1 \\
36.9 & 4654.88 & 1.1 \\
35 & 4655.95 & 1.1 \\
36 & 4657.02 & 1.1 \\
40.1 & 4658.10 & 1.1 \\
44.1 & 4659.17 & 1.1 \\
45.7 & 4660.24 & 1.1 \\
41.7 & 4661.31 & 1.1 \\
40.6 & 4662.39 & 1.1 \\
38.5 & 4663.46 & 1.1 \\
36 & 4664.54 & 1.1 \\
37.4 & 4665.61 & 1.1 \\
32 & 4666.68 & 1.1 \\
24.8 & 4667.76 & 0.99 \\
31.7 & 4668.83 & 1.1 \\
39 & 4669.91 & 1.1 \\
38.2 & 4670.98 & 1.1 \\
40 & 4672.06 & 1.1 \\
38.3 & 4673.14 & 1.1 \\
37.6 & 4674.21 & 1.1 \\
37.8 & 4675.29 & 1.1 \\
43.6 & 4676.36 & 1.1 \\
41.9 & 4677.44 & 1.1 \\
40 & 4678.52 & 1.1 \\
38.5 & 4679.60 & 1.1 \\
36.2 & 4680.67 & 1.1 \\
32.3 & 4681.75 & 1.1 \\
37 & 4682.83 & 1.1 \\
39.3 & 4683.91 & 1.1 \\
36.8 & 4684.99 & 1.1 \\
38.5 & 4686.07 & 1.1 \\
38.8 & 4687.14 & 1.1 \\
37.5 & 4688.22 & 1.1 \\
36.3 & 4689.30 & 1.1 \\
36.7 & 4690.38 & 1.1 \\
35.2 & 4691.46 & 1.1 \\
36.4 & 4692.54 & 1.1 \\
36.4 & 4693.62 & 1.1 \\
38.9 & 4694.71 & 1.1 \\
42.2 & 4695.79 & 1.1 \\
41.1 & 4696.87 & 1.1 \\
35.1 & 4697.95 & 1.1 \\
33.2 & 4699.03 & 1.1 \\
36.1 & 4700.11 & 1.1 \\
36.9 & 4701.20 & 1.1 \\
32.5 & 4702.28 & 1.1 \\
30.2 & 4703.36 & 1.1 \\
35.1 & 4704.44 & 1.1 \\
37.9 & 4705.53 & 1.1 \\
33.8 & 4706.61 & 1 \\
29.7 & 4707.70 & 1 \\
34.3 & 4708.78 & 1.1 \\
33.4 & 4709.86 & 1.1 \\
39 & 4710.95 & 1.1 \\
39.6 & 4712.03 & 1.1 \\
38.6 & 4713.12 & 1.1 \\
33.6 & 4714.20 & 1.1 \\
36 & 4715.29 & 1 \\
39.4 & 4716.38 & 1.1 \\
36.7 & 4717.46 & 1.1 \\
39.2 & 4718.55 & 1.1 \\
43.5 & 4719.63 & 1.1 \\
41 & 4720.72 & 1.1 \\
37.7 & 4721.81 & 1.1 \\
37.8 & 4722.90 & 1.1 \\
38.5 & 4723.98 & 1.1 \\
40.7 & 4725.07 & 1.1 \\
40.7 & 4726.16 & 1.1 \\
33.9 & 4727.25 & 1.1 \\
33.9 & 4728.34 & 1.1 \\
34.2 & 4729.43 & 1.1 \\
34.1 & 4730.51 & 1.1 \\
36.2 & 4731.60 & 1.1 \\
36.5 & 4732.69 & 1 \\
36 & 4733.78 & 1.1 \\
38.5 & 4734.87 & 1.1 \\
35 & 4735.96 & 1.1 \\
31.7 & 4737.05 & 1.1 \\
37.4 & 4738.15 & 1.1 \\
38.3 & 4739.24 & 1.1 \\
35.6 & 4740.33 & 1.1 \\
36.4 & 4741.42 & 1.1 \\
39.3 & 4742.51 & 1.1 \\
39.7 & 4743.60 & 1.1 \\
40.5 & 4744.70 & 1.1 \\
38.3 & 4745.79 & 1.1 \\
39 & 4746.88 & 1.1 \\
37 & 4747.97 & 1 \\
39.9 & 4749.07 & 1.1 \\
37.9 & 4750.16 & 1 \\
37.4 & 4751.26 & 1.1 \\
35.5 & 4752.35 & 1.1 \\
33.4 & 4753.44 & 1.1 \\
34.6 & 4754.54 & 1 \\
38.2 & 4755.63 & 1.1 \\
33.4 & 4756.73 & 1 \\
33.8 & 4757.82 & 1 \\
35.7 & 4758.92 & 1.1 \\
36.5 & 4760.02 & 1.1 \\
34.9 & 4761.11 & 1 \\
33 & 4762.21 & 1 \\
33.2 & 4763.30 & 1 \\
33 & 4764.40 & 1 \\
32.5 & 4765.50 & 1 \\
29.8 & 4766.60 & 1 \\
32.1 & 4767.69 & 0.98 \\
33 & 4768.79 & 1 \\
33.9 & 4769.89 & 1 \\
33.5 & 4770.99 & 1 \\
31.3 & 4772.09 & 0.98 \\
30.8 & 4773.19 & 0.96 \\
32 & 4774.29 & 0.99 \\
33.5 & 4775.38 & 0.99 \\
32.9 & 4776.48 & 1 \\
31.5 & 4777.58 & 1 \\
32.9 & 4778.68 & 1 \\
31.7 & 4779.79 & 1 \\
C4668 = 3.38 A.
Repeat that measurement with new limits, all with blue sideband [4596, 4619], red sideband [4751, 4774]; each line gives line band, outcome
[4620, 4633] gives -0.9 A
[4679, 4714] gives -0.9 A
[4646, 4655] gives 0.3 A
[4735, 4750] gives -1.5 A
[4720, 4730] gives -0.9 A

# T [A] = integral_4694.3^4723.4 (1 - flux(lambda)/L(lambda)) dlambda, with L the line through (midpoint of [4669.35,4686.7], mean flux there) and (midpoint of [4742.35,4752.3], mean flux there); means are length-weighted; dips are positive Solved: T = 1.33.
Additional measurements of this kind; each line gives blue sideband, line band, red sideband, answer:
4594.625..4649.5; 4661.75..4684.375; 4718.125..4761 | 0.2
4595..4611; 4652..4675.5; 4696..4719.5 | -0.7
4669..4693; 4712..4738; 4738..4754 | 0.4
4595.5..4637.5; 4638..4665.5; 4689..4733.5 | 0.2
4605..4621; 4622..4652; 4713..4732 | 0.9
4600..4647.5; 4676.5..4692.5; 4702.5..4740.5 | -0.2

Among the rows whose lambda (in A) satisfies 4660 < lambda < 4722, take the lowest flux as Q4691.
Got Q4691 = 24.8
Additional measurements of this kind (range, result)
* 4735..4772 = 29.8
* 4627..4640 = 33.7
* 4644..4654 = 27.8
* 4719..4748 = 31.7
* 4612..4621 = 35.8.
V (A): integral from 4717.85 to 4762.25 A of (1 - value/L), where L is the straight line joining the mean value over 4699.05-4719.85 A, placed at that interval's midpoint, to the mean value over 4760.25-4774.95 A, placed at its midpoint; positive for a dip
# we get -3.6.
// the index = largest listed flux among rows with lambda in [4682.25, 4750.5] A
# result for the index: 43.5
